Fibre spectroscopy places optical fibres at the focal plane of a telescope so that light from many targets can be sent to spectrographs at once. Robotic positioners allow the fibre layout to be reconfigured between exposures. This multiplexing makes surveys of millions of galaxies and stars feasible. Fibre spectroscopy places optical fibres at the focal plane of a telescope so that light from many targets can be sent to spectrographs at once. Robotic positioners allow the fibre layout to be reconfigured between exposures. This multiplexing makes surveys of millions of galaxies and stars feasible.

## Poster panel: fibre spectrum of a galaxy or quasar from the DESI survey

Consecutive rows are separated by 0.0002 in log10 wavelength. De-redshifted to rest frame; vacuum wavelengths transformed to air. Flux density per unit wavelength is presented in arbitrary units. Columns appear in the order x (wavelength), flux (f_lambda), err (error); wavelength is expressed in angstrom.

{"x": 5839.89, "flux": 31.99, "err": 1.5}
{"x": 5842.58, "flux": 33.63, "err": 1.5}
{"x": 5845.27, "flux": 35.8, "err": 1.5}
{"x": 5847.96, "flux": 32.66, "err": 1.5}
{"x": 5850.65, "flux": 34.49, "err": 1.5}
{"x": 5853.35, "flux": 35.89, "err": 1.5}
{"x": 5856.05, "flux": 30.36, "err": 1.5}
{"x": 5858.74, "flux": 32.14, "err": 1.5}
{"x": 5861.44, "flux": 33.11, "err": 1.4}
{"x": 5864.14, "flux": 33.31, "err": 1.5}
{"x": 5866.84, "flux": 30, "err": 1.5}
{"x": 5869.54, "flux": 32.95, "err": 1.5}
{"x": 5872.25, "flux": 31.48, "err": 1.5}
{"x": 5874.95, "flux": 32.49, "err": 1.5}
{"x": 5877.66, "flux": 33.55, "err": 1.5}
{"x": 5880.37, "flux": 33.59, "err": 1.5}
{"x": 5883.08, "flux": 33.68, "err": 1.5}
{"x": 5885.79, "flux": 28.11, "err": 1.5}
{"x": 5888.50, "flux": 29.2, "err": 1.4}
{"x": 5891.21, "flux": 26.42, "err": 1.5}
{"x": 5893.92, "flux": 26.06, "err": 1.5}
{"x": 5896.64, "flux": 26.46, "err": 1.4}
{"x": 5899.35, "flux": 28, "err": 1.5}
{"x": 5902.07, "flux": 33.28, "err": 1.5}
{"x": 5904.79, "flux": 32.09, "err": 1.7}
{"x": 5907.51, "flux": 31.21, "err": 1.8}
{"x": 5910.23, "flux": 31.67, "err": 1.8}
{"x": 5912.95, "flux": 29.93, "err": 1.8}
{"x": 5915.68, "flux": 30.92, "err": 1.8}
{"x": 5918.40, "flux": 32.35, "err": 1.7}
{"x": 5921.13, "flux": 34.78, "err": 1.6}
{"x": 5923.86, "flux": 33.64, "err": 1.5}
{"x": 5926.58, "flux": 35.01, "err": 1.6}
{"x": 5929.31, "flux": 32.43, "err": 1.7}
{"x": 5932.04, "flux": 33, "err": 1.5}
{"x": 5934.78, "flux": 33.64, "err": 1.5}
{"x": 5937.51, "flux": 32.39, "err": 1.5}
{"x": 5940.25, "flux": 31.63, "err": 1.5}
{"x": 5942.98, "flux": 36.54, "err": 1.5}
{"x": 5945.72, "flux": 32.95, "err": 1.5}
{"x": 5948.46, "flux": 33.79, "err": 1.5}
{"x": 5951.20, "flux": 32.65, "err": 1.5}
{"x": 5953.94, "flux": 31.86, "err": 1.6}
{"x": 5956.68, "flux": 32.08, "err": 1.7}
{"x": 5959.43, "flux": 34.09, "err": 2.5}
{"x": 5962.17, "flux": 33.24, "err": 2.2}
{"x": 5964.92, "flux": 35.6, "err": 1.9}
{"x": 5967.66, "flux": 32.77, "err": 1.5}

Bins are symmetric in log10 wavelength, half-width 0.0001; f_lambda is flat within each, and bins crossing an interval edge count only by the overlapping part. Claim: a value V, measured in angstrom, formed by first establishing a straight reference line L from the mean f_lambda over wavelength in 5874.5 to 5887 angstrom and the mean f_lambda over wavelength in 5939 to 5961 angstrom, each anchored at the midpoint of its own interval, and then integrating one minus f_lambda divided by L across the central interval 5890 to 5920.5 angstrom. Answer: 2.5 angstrom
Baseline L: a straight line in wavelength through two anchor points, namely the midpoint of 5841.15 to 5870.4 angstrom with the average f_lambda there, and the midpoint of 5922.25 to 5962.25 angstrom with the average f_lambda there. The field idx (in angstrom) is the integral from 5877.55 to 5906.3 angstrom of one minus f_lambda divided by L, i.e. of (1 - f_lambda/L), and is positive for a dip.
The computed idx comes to 2.9 angstrom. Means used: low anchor 33.1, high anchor 33.3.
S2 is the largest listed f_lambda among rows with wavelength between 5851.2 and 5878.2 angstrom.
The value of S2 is 35.89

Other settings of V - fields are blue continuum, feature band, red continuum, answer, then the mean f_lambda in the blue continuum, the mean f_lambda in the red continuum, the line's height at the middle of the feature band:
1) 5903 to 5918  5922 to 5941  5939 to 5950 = -0.2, 31.3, 33.7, 32.8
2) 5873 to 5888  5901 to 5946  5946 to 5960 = -0.4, 32.1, 32.8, 32.5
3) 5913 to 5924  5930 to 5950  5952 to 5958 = -0.7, 32.5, 32.1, 32.2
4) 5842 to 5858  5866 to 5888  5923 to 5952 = 1.1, 33.8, 33.4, 33.7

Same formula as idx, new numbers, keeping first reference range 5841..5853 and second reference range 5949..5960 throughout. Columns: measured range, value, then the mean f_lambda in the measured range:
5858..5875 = 0.9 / 32.2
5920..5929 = -0.3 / 34.3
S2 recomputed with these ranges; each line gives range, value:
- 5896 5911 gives 33.28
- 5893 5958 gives 36.54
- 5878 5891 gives 33.68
